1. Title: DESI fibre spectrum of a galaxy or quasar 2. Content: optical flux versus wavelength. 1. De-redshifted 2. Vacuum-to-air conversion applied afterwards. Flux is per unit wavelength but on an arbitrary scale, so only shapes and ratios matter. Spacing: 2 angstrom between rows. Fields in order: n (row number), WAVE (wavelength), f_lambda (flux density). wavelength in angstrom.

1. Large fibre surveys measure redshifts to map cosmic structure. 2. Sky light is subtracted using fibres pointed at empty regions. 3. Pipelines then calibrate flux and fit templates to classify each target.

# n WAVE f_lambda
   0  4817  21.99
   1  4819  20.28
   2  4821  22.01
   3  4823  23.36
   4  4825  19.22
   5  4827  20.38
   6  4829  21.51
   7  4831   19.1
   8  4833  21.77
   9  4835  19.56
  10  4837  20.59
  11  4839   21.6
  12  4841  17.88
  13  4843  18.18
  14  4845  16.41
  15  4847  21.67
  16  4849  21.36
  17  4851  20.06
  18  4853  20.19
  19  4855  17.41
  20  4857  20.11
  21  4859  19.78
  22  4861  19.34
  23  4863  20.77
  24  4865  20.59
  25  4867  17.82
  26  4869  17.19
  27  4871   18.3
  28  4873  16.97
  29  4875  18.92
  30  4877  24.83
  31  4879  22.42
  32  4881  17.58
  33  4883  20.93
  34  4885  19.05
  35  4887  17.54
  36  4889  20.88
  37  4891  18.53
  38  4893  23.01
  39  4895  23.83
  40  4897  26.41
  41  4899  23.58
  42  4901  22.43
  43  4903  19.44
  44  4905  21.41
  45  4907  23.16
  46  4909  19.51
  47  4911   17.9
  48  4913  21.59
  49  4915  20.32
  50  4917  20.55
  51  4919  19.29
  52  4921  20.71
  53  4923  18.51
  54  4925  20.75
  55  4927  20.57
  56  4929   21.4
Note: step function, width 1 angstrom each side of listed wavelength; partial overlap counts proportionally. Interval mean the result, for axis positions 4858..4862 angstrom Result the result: 19.6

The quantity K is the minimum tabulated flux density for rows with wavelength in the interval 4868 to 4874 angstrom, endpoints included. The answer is 16.97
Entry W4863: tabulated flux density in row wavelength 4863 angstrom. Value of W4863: 20.77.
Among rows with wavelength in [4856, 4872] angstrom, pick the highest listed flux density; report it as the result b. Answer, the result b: 20.77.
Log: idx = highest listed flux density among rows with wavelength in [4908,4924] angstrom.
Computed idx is 21.59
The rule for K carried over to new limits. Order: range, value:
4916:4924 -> 18.51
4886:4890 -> 17.54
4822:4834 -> 19.1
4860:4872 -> 17.19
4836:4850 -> 16.41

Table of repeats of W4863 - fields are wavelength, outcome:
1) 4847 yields 21.67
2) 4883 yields 20.93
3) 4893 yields 23.01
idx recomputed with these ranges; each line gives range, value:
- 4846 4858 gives 21.67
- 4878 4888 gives 22.42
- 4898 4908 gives 23.58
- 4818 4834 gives 23.36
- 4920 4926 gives 20.75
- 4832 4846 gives 21.77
